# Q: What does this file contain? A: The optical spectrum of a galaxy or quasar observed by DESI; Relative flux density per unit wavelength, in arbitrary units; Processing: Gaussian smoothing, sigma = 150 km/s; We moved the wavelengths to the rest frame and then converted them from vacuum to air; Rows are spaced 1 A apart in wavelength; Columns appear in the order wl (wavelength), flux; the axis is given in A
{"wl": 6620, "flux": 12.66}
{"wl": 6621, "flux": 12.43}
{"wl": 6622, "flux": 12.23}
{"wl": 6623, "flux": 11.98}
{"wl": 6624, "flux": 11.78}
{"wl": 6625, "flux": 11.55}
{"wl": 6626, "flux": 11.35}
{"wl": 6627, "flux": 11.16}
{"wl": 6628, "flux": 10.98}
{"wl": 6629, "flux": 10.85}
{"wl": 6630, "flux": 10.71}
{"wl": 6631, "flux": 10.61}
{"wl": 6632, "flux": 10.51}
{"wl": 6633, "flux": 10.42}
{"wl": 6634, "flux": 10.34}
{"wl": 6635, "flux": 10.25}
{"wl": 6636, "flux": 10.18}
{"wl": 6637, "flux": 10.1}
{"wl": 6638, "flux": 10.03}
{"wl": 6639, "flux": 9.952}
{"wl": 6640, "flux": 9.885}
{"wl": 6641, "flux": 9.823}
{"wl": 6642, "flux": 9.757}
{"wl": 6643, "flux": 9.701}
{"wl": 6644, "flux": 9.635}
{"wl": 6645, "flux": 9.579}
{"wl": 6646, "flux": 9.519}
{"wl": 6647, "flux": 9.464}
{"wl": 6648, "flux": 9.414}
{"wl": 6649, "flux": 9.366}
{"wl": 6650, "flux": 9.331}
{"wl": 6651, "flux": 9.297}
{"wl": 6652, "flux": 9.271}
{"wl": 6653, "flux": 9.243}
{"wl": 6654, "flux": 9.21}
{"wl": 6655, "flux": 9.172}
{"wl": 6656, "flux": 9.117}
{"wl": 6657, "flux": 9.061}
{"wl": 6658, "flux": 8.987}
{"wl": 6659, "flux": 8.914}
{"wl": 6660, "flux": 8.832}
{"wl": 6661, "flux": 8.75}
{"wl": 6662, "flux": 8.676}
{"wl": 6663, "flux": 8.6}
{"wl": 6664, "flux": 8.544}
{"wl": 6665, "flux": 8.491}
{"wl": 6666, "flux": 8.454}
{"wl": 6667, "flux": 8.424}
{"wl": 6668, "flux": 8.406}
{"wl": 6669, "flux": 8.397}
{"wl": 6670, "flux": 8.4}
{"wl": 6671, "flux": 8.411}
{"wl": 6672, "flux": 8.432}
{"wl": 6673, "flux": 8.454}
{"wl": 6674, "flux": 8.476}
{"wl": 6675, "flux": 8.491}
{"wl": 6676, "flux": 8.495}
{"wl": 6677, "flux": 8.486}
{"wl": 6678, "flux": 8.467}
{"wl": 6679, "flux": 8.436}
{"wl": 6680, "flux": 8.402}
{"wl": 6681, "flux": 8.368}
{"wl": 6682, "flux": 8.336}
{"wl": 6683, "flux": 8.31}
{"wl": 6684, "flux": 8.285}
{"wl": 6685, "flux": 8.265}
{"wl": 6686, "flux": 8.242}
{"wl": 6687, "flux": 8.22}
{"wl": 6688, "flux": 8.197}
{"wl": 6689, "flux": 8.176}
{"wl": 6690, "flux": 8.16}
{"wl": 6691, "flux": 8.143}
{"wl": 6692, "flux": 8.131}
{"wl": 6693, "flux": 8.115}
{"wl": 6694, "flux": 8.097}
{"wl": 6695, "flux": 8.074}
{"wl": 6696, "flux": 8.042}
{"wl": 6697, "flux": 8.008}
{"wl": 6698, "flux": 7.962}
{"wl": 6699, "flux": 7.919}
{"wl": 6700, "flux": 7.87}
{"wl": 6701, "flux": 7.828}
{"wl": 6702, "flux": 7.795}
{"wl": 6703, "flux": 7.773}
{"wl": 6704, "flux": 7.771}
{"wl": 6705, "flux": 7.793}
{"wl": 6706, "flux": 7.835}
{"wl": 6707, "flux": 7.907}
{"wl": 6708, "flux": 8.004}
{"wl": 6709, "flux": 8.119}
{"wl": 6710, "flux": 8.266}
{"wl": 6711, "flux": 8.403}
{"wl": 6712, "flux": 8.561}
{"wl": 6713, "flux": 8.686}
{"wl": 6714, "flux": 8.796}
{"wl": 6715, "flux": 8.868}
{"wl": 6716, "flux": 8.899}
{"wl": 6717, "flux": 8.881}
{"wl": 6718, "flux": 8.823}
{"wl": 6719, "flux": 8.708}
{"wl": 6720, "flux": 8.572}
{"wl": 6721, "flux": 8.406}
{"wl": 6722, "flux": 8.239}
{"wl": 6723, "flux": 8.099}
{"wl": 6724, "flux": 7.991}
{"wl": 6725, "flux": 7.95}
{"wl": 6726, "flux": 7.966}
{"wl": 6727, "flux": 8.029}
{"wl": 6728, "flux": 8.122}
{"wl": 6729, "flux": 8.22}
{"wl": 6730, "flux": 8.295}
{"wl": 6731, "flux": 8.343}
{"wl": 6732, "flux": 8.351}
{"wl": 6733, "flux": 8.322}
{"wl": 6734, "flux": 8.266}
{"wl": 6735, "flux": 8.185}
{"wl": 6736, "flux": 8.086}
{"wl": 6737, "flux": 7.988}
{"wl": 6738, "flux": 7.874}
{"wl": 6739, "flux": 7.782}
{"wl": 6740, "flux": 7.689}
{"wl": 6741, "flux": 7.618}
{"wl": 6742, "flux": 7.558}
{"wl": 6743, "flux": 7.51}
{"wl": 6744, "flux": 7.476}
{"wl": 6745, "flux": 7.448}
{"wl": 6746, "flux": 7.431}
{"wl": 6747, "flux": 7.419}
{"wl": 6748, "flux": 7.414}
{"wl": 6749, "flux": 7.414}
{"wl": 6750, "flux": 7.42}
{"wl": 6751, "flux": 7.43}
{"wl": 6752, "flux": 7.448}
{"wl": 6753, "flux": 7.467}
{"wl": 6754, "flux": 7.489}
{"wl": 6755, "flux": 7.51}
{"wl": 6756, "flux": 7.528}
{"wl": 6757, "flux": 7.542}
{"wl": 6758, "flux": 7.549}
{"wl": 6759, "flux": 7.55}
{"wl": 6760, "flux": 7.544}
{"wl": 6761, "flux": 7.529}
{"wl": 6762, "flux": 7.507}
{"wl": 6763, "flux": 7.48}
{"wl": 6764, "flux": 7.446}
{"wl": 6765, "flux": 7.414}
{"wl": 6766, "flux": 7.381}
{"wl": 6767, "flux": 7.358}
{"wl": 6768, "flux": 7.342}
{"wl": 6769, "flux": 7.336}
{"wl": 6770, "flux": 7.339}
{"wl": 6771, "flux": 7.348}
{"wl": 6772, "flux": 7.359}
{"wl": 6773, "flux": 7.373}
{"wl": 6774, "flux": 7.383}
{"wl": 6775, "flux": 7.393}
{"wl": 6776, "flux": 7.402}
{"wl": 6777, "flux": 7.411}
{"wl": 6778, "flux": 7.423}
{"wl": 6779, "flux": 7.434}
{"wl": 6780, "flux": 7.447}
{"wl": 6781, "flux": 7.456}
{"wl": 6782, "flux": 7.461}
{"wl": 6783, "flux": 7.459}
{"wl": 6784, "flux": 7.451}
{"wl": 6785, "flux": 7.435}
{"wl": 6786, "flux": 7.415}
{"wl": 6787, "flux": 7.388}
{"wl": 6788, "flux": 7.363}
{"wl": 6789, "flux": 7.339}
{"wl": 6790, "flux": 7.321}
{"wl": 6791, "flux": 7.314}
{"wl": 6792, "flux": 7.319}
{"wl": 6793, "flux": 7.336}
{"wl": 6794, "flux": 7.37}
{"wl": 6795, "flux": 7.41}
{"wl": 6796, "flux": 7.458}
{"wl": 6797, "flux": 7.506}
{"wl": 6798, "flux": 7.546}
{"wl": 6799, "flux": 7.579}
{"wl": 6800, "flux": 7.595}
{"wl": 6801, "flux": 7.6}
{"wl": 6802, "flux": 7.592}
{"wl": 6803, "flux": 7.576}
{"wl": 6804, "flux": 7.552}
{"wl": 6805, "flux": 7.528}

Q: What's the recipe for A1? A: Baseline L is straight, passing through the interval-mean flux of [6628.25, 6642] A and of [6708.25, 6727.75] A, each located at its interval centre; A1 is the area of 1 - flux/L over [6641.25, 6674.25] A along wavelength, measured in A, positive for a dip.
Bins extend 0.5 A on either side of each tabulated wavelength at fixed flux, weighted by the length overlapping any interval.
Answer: 2.7 A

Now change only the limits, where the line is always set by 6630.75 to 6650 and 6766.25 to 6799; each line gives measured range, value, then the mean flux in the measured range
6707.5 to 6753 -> 1.4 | 8.07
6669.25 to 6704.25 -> 3.4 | 8.21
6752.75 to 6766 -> 0.5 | 7.5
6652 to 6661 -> 0.5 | 9.06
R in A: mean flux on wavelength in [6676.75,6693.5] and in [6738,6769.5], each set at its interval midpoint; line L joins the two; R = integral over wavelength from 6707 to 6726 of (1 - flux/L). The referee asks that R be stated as -1.2 A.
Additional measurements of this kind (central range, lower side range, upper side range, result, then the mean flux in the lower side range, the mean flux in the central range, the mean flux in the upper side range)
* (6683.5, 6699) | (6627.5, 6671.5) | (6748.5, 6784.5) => 1.0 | 9.43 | 8.13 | 7.44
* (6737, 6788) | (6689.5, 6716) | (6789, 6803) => 1.5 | 8.13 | 7.47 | 7.46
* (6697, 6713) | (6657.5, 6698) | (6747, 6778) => 0.1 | 8.38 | 8.01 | 7.44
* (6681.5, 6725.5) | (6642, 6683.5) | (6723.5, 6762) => 0.3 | 8.84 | 8.22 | 7.75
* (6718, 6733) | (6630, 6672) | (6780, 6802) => 0.1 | 9.34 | 8.26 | 7.44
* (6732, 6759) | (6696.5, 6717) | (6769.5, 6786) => 0.3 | 8.17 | 7.66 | 7.41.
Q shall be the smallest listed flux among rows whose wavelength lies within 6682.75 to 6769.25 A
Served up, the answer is 7.336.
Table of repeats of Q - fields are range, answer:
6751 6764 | 7.43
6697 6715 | 7.771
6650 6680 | 8.397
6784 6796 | 7.314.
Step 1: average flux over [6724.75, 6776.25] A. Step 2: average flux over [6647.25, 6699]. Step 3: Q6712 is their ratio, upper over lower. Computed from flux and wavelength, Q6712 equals 0.89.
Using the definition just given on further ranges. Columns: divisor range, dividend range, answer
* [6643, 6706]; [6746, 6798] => 0.87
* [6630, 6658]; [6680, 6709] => 0.83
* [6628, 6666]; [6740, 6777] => 0.78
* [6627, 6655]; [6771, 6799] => 0.75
